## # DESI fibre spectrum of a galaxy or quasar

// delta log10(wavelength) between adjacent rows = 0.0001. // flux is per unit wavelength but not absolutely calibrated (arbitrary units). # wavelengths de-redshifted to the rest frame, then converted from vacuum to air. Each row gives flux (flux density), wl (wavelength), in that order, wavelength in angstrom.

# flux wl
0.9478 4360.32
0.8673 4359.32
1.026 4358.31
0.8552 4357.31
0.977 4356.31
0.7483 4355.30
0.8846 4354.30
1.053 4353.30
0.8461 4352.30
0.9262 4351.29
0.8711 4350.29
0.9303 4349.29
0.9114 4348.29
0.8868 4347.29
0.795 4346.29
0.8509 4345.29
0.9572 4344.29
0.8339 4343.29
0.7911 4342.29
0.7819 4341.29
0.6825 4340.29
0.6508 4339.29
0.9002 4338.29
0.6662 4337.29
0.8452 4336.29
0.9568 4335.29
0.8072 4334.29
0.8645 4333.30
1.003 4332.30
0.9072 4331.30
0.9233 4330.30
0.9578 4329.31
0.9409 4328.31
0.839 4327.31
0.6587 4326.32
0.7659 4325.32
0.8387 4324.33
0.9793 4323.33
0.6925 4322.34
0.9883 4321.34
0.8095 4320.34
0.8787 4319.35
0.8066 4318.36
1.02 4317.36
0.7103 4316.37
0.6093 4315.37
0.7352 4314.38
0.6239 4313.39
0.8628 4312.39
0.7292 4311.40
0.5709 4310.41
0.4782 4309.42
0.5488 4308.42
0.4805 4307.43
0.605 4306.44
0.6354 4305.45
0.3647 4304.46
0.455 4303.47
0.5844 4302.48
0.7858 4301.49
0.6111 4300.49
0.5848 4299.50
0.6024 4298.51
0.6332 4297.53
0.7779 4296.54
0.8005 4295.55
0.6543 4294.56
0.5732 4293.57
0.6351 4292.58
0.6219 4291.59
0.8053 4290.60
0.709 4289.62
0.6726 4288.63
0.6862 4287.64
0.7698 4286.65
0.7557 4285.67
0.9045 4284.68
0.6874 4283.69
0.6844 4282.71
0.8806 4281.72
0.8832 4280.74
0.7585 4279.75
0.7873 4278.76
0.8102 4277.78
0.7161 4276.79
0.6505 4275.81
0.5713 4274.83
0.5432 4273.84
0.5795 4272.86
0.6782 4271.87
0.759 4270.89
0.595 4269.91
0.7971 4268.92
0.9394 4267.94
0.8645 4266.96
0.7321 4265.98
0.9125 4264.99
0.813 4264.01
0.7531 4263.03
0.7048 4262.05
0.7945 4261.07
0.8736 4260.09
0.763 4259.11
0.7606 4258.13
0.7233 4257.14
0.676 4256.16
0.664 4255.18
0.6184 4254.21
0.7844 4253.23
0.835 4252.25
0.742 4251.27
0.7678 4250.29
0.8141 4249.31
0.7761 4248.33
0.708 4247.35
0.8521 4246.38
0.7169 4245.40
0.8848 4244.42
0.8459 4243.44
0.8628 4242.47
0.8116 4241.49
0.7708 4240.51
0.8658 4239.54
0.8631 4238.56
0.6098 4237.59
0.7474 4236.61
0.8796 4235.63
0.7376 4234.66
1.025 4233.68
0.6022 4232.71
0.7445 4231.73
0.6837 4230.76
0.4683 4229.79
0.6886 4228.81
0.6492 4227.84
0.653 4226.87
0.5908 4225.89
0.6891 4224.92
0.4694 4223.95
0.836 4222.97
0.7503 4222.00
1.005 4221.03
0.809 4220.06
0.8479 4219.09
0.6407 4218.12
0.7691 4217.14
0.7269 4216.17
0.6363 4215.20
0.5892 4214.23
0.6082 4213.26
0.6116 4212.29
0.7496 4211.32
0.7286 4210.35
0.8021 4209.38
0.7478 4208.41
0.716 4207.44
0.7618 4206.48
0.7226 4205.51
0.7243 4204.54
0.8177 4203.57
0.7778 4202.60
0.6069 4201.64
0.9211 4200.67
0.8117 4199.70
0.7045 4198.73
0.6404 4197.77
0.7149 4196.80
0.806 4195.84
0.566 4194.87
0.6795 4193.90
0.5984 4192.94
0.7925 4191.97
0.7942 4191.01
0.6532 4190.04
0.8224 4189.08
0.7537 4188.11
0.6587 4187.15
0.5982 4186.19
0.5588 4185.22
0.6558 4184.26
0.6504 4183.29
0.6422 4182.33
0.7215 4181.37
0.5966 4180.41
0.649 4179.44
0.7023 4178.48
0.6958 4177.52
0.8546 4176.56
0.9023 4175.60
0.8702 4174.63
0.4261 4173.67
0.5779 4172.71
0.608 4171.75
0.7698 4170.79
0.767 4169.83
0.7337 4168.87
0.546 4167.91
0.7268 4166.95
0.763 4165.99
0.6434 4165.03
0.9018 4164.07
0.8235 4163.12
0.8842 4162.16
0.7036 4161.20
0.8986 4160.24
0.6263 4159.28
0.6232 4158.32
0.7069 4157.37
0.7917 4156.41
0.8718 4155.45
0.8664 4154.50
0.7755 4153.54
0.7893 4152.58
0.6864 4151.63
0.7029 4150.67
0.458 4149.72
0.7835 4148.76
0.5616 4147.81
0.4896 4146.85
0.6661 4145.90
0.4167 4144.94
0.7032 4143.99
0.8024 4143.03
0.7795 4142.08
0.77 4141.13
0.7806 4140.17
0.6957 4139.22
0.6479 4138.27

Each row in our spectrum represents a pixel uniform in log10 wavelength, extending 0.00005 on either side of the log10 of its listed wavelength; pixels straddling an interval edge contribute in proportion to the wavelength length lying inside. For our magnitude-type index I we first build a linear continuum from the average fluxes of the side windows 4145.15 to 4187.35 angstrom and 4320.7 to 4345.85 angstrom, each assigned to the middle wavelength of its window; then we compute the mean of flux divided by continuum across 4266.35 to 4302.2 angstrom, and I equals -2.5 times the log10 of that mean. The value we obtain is 0.12 mag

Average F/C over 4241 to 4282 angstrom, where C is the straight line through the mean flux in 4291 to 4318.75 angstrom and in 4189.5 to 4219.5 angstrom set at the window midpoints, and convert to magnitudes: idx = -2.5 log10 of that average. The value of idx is -0.127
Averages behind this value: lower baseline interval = 0.718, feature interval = 0.761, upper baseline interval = 0.646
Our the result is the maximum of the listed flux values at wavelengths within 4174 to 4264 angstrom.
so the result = 1.025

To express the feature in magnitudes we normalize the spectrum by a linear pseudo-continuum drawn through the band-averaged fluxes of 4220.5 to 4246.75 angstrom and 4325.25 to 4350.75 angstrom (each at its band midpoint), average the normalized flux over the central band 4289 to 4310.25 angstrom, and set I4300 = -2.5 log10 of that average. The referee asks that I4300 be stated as 0.30 mag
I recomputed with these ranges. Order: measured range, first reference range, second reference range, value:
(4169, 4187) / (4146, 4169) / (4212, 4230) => 0.05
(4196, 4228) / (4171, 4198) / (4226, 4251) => 0.00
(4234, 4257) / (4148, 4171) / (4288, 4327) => -0.09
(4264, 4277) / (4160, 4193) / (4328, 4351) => 0.11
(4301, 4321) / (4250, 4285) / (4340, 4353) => 0.21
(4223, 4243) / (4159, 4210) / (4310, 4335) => 0.05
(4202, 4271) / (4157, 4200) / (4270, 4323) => -0.07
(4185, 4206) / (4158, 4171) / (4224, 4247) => 0.04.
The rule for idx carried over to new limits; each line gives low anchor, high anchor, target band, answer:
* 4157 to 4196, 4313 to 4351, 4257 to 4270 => -0.02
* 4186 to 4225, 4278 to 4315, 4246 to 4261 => -0.09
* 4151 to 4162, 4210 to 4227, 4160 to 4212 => 0.02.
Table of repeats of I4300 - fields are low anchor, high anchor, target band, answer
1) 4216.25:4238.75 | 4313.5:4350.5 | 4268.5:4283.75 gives 0.10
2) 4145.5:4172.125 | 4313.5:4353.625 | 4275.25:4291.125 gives 0.07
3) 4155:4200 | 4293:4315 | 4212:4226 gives -0.04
